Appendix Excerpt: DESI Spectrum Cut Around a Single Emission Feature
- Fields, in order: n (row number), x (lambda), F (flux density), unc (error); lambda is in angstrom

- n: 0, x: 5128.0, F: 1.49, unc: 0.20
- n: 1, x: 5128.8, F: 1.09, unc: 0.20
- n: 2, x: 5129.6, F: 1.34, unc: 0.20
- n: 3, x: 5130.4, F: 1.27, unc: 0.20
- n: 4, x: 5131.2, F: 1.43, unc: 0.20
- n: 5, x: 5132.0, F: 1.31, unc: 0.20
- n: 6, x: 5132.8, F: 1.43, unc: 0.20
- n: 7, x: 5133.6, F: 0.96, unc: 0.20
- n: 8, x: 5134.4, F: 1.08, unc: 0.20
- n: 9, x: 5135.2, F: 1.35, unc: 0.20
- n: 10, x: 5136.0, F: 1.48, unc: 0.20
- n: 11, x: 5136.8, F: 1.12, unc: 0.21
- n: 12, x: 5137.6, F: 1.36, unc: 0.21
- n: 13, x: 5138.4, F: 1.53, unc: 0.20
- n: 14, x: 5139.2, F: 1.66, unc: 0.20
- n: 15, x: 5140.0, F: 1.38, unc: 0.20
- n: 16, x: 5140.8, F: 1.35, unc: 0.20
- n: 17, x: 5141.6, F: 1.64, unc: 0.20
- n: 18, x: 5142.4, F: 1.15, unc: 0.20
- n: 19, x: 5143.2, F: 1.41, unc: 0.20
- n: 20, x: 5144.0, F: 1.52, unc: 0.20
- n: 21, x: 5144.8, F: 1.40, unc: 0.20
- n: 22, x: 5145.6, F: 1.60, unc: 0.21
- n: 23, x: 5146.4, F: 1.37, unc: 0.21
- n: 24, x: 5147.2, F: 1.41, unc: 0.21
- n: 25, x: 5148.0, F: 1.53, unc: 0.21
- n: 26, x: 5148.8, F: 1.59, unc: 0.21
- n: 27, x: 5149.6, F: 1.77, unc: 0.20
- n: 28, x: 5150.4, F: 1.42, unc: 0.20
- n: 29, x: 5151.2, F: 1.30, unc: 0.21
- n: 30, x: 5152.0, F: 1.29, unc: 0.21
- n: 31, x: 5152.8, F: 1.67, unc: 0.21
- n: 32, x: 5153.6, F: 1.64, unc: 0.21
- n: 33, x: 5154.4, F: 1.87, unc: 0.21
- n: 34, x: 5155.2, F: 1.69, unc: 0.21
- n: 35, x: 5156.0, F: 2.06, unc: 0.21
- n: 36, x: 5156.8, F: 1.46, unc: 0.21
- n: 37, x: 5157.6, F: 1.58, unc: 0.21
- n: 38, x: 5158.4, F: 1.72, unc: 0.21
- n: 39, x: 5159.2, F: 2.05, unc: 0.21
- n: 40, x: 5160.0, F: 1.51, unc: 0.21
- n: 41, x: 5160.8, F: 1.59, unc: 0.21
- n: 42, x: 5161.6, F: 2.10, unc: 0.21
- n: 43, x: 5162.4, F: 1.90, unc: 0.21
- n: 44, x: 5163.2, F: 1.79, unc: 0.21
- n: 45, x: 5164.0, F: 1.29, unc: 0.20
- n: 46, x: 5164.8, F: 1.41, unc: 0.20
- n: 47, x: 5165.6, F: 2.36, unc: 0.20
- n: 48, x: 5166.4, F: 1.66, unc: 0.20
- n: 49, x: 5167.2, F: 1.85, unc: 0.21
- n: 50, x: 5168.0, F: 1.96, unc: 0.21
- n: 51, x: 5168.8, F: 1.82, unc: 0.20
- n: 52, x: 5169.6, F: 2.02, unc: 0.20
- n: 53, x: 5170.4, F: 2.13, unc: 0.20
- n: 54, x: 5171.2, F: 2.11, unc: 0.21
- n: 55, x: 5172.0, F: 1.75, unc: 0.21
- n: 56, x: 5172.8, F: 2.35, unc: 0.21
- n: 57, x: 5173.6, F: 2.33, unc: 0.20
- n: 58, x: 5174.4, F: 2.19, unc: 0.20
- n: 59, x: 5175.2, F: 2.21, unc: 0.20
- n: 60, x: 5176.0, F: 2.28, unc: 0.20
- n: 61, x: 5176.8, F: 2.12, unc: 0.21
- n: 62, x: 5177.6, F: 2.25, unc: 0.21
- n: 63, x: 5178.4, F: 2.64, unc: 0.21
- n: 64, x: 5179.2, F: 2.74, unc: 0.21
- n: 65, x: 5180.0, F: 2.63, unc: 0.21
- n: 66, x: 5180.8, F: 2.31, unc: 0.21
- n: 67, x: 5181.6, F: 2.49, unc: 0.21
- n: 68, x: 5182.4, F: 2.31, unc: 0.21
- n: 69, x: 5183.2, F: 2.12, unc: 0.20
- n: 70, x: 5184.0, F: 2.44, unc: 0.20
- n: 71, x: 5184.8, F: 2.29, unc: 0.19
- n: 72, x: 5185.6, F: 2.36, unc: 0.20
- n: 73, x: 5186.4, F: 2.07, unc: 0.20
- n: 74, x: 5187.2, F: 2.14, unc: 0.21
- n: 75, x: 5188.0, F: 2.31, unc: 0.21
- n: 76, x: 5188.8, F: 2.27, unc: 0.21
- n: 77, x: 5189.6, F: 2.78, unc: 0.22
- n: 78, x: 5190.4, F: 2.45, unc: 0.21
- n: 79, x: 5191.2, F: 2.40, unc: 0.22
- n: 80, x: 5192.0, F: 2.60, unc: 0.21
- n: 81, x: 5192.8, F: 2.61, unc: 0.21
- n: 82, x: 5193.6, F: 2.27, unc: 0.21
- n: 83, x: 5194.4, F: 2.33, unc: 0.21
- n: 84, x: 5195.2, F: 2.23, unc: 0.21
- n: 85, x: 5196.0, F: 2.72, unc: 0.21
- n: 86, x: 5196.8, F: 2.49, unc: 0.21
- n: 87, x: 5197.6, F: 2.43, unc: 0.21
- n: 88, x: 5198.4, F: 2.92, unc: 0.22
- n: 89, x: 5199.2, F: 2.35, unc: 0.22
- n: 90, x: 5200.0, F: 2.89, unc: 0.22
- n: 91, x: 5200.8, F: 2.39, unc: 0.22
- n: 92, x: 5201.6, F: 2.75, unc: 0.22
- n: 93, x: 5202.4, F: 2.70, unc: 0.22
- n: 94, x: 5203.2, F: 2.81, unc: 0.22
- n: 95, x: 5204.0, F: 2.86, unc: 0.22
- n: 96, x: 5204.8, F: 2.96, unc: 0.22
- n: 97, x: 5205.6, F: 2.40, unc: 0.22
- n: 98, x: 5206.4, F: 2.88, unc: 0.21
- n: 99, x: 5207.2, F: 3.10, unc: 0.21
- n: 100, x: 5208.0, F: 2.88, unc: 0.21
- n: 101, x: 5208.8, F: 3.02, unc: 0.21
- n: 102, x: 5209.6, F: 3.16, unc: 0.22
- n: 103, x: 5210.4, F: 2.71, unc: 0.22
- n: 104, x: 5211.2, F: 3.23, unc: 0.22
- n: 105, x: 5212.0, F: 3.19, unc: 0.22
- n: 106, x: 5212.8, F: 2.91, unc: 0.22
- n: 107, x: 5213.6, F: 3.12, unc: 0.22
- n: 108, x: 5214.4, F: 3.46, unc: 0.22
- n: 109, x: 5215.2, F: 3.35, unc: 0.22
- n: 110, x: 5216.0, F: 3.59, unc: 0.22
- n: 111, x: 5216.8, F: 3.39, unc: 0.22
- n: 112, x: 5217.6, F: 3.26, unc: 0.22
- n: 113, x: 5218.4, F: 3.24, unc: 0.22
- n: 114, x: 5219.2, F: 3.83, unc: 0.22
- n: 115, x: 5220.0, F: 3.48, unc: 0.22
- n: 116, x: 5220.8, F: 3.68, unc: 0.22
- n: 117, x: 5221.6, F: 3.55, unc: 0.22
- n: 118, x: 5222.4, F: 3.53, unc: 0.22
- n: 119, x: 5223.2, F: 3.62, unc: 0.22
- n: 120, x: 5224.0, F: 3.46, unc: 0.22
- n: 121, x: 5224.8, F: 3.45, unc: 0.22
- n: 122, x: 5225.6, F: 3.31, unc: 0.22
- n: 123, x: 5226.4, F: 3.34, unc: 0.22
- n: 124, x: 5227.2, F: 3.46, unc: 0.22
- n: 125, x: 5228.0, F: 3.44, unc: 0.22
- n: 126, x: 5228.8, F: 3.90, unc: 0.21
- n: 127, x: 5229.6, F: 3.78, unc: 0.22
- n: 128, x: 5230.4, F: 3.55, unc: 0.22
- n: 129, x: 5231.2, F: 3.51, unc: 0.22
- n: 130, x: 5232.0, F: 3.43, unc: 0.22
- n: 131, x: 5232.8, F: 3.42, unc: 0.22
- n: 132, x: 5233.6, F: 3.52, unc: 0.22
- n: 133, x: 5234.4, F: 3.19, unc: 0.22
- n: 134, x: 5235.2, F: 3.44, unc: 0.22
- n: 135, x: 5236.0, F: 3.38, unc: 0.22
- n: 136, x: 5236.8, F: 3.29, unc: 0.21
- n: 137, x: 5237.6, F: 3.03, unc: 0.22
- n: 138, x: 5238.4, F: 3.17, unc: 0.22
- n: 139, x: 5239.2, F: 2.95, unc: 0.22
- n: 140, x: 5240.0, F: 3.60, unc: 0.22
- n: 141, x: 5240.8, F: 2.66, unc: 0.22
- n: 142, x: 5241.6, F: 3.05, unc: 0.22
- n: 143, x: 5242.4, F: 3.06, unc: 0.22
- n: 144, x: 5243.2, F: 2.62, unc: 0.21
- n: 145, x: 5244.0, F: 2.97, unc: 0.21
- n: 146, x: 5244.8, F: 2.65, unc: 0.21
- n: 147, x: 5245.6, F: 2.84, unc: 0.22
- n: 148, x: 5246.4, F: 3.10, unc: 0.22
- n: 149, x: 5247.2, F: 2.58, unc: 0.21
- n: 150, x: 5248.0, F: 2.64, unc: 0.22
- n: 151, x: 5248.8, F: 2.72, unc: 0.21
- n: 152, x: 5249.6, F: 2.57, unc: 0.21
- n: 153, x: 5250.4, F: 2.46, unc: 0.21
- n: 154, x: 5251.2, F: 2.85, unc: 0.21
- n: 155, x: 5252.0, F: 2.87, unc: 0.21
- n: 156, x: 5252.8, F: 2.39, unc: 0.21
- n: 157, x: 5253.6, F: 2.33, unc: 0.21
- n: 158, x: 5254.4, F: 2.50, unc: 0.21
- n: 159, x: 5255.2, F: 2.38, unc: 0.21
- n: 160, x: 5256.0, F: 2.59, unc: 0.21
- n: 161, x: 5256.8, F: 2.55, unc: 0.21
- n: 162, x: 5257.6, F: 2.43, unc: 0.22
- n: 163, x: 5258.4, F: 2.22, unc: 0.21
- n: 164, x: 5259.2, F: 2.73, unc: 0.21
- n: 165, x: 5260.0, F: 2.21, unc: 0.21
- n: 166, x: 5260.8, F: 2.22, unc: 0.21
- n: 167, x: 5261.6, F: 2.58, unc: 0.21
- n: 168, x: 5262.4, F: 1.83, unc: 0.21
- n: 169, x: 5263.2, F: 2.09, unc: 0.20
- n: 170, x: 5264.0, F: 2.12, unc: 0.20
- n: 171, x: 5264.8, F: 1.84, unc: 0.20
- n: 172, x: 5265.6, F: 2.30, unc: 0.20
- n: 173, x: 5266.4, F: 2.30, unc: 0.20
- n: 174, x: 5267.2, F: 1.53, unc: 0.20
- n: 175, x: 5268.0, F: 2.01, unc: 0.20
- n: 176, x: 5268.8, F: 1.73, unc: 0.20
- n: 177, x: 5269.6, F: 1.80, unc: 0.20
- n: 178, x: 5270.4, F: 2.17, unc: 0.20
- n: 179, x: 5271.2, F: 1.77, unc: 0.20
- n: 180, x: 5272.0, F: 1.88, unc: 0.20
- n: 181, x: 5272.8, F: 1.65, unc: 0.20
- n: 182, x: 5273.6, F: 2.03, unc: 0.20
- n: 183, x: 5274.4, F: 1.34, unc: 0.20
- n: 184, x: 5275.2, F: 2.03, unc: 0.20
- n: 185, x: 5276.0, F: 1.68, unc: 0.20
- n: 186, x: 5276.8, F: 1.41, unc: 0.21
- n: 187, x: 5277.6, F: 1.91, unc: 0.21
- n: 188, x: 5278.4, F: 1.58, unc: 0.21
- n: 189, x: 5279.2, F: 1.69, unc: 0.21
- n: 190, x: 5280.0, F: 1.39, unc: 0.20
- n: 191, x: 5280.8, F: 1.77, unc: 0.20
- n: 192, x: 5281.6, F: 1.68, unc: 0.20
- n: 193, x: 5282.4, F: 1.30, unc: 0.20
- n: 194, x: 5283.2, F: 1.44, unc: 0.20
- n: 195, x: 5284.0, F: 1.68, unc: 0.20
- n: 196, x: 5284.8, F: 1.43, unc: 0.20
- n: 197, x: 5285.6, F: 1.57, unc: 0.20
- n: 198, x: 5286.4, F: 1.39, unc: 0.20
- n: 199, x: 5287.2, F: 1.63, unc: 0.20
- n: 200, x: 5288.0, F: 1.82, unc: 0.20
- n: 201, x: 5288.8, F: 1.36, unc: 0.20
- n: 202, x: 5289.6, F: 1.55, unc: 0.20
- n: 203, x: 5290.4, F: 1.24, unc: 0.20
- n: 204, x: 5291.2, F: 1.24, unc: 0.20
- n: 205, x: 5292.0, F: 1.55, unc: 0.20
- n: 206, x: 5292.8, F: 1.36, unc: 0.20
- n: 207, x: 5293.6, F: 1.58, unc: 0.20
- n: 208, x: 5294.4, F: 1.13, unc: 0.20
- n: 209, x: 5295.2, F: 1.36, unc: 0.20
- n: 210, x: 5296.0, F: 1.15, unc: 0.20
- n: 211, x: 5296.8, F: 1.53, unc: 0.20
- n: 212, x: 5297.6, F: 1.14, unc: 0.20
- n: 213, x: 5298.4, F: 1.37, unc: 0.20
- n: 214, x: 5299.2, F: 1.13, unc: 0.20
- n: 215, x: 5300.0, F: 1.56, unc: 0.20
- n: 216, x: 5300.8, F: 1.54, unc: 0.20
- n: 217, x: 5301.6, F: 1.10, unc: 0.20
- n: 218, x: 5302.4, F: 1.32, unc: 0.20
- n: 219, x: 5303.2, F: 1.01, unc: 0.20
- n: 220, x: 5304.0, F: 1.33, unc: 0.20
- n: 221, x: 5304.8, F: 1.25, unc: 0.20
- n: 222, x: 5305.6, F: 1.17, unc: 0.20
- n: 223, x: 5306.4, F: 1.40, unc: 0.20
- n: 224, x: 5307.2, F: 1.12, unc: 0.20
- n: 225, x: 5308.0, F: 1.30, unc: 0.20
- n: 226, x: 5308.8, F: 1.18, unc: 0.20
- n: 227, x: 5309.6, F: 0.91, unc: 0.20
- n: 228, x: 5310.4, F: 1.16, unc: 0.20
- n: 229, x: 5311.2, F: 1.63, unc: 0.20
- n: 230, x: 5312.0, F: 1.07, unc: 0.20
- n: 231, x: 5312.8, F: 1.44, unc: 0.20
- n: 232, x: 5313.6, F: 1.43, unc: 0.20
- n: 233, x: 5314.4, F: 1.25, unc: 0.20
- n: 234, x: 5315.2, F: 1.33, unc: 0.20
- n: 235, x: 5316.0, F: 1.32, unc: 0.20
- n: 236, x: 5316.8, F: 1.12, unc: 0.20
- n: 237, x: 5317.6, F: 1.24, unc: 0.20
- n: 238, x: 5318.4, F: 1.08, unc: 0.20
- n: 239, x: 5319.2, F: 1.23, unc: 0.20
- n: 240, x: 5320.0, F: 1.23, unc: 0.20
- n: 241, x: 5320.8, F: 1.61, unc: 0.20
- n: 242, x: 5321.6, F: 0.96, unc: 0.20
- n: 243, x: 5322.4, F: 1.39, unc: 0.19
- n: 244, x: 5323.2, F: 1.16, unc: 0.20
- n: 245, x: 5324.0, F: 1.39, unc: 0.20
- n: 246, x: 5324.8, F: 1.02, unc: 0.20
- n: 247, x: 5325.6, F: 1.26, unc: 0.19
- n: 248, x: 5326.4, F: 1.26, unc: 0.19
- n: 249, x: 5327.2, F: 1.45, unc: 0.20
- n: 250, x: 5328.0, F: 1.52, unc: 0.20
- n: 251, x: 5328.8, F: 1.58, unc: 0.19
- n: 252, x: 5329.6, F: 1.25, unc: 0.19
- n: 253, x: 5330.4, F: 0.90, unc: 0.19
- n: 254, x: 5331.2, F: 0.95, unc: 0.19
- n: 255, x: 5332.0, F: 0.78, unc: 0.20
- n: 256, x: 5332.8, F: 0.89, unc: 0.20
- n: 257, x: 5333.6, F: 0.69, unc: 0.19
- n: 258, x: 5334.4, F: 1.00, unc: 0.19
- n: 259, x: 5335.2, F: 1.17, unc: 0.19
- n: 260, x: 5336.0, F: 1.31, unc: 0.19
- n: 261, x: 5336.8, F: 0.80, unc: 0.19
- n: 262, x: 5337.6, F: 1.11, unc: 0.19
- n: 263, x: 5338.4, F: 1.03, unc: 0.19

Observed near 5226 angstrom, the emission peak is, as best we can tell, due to C III] 1909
